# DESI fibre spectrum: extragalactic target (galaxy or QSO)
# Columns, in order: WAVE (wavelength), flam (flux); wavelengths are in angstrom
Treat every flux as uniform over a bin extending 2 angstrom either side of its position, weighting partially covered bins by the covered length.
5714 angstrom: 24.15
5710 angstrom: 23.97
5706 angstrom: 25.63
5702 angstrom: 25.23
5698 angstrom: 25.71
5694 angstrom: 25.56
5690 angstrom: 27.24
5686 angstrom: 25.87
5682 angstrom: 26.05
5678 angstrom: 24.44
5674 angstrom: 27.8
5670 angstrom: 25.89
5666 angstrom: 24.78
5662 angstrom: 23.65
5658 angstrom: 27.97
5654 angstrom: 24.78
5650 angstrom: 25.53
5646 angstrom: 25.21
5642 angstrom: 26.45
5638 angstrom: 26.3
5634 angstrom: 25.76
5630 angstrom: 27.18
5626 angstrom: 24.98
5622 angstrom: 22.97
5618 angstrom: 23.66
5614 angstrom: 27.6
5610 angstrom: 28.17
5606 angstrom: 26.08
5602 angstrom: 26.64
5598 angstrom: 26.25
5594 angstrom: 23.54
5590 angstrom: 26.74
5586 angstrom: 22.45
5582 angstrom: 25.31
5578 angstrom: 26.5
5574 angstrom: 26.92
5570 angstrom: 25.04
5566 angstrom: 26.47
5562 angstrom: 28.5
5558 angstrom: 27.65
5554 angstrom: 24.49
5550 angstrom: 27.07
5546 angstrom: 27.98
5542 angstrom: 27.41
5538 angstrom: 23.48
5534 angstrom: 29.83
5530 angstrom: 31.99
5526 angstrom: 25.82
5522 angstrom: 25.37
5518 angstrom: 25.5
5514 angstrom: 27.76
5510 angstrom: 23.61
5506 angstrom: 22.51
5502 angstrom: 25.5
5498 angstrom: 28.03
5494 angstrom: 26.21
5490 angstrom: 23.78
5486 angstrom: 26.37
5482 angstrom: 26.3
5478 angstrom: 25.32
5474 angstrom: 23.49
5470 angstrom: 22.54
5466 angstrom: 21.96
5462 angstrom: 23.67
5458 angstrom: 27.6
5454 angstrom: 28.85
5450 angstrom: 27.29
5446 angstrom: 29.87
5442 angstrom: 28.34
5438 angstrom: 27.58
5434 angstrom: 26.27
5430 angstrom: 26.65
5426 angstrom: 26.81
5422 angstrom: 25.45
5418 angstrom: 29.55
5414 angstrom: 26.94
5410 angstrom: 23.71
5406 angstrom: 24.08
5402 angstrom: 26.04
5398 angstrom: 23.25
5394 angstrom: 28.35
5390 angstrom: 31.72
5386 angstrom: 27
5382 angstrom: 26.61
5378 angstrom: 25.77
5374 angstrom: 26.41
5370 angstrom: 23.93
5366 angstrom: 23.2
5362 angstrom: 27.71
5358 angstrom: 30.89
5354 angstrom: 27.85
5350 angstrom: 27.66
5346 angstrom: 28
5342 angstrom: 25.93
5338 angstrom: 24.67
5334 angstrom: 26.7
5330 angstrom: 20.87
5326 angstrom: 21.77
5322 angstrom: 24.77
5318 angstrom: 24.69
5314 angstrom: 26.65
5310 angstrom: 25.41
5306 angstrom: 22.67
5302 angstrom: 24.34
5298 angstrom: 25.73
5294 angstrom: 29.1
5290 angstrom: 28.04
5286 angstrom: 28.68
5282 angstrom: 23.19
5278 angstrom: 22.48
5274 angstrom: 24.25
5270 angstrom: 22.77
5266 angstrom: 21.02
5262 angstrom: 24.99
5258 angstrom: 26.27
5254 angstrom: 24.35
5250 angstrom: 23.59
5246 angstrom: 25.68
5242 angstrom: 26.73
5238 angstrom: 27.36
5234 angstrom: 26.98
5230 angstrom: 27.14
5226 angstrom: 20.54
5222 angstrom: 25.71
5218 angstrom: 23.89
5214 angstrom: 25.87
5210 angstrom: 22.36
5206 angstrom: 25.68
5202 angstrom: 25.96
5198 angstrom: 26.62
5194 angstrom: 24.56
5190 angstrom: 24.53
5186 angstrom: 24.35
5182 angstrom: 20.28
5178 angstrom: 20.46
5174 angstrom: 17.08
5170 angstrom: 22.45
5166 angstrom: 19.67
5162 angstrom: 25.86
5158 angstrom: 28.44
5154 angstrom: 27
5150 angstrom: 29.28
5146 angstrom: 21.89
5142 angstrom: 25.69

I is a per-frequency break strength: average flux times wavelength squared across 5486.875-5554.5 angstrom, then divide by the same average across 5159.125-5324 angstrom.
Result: 1.19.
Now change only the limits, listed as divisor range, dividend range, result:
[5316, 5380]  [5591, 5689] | 1.12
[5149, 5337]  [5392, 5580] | 1.17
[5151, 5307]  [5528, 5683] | 1.22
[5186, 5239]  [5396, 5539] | 1.14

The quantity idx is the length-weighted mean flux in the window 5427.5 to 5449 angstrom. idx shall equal 27.7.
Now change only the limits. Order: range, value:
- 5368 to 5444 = 26.6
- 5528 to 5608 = 26.5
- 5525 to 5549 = 27.8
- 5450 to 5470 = 25.4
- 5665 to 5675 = 26.1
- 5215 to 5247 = 25.5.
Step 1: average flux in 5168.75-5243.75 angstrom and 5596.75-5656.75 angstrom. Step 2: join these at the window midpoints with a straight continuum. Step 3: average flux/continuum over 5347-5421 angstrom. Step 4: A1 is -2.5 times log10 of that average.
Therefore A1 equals -0.08 mag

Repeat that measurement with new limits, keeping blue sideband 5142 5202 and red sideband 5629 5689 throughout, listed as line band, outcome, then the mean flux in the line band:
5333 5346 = -0.06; 26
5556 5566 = -0.09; 27.8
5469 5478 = 0.07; 23.6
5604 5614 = -0.06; 27.2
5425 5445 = -0.10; 27.3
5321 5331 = 0.10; 22.4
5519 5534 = -0.10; 27.9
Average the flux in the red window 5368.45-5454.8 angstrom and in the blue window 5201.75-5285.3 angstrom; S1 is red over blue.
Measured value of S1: 1.1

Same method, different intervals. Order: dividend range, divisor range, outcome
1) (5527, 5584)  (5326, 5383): 1.04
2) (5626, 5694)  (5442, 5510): 1.01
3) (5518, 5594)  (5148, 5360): 1.06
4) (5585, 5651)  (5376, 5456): 0.95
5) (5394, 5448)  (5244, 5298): 1.06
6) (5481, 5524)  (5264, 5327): 1.03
